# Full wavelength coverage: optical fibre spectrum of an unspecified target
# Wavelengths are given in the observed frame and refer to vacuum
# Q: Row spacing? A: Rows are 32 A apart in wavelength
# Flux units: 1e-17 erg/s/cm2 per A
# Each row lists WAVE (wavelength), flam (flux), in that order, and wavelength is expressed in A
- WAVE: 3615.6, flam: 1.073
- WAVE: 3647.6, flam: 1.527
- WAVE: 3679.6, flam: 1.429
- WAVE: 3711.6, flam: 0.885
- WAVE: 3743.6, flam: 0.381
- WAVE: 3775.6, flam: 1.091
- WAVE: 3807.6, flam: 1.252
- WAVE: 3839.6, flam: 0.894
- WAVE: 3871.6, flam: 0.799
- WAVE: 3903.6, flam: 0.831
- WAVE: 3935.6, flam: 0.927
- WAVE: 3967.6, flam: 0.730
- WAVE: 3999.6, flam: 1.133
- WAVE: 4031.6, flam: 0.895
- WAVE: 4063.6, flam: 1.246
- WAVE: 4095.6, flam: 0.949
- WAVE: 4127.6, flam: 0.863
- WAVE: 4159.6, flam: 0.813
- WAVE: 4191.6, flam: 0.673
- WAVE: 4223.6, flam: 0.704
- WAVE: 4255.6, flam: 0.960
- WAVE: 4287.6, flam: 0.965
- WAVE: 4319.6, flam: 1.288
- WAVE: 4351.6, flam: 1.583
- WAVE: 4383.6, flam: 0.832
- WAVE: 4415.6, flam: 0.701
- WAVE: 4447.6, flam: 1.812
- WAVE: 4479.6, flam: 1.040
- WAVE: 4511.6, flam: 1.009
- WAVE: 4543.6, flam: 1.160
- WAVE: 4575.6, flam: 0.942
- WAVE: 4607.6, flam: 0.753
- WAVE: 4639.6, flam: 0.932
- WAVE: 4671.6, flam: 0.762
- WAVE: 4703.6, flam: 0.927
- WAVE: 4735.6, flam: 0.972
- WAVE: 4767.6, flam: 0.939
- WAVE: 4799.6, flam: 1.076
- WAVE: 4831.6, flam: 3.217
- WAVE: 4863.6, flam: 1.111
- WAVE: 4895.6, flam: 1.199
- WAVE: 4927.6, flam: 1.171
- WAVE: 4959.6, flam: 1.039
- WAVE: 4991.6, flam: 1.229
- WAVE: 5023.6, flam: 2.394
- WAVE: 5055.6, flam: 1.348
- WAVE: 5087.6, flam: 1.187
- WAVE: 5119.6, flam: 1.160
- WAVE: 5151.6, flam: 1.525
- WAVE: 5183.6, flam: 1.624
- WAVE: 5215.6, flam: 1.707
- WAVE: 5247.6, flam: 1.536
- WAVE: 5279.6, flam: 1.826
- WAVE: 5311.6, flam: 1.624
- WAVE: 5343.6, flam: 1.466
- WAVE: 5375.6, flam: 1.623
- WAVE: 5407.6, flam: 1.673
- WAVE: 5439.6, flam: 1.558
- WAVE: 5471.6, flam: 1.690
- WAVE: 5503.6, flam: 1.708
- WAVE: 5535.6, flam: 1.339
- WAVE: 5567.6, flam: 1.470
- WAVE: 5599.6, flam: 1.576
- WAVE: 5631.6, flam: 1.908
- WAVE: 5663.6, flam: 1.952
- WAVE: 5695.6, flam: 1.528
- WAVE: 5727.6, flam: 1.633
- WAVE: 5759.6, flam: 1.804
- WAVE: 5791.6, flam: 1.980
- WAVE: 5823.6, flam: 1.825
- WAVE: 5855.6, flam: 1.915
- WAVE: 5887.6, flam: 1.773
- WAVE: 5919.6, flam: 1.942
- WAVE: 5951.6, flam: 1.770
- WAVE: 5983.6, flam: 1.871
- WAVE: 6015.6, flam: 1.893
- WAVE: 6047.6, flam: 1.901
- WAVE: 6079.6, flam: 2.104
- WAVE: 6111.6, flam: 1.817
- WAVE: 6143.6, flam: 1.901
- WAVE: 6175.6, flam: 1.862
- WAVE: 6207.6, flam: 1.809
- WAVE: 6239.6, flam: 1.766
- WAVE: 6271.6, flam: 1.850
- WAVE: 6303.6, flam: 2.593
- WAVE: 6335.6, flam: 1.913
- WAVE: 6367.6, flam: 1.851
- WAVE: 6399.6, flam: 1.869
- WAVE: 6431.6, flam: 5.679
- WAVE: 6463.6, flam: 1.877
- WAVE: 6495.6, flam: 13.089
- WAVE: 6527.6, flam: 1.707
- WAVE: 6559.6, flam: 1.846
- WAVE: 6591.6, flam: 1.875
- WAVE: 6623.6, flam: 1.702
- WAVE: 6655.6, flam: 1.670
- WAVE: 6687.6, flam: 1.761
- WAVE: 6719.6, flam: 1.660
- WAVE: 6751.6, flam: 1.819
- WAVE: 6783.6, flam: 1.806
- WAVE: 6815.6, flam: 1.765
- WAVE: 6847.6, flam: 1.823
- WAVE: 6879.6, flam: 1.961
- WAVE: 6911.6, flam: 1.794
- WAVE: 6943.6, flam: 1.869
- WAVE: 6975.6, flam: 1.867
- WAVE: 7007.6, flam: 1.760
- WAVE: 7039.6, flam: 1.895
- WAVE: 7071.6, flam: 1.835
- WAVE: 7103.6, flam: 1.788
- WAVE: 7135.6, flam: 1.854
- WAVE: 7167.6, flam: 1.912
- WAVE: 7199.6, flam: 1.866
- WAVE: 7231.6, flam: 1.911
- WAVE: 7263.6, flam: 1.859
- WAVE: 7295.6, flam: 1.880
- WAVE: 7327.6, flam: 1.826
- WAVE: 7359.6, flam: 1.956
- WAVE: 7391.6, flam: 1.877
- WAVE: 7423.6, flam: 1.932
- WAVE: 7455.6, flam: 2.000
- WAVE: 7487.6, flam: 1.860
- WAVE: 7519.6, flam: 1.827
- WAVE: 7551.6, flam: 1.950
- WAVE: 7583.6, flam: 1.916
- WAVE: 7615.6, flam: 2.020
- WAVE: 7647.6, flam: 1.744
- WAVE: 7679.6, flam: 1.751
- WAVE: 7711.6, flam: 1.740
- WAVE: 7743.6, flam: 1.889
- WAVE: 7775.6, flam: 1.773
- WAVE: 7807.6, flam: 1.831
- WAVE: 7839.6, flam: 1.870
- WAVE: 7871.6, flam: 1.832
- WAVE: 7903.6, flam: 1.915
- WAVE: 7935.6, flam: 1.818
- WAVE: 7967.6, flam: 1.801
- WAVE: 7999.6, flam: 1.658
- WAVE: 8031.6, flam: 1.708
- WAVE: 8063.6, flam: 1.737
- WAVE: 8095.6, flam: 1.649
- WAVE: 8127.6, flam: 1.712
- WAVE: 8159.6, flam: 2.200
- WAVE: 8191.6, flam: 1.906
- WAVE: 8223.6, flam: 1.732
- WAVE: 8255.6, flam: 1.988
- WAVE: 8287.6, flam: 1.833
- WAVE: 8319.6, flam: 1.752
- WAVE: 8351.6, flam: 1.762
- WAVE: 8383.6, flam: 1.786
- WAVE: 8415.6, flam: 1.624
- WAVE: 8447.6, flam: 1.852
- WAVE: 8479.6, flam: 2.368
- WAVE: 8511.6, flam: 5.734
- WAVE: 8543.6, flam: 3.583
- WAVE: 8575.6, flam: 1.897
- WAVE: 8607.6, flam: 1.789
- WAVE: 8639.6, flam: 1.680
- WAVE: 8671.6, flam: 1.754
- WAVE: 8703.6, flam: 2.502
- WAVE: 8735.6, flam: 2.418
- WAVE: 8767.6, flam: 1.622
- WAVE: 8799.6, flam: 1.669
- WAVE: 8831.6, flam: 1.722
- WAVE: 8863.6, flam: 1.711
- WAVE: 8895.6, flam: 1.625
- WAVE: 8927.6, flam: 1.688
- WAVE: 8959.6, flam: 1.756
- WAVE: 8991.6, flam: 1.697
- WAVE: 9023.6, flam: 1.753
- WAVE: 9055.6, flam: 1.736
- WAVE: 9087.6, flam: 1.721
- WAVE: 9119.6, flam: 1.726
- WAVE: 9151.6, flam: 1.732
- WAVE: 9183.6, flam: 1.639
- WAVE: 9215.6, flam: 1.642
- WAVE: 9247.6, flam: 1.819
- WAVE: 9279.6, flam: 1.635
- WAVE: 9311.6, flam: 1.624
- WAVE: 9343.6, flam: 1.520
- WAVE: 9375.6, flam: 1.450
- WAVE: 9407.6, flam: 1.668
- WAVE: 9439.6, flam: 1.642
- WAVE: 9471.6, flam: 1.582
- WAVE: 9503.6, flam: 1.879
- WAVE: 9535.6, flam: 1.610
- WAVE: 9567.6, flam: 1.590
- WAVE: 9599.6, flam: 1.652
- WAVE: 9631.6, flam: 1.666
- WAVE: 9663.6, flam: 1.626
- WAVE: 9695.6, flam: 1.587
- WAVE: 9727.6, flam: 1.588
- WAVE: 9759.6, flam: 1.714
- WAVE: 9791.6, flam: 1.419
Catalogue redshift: 0.297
